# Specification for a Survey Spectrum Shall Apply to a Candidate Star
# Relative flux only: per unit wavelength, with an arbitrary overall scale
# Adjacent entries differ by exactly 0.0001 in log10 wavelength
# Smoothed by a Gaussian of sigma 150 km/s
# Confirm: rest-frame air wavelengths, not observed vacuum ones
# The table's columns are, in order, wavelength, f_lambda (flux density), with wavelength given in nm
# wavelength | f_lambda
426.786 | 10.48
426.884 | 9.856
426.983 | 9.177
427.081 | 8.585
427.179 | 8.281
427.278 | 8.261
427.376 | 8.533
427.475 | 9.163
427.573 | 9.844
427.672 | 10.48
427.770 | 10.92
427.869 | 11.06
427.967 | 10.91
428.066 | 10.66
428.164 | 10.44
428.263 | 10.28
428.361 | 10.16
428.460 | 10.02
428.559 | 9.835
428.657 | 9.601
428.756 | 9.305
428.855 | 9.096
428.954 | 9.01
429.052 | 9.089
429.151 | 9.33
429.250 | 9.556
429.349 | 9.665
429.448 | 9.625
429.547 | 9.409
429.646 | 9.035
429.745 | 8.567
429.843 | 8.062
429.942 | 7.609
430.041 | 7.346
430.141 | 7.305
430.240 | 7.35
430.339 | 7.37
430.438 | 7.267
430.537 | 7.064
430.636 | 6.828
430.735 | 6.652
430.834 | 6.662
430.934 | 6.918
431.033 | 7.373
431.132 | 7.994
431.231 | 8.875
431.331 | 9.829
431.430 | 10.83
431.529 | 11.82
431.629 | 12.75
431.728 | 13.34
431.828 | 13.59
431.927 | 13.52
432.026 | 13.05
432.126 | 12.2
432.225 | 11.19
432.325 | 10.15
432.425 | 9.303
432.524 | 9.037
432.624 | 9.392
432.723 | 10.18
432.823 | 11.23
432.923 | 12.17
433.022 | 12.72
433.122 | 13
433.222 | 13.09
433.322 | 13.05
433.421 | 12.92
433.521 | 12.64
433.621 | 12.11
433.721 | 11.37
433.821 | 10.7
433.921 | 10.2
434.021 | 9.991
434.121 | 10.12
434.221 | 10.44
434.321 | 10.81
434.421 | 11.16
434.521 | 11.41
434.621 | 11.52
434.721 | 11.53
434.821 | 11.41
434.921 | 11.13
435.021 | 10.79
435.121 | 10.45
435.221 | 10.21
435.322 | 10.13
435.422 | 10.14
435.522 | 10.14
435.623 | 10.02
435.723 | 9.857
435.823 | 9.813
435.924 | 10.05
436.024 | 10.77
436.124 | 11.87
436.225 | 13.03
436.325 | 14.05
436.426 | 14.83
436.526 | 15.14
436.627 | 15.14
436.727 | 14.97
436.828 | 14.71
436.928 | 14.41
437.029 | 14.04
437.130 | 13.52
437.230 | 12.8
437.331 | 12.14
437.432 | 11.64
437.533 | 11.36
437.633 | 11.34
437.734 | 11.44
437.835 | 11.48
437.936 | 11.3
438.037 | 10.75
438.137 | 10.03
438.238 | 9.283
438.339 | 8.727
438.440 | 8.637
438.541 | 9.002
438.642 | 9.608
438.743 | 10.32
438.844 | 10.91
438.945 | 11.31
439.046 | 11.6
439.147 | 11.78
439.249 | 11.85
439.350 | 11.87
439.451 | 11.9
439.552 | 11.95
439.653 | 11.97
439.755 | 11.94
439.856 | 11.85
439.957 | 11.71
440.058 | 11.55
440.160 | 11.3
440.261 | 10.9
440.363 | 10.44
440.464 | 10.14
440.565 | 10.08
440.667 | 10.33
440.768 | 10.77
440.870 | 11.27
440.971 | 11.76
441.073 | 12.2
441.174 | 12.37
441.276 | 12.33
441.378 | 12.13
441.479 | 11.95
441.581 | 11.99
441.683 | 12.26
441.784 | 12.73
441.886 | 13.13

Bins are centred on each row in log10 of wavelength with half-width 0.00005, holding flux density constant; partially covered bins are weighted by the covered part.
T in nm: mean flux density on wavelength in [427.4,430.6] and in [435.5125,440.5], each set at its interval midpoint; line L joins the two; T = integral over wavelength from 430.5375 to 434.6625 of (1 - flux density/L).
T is -0.226 nm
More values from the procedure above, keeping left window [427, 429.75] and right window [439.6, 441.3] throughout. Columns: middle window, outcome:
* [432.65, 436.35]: -0.26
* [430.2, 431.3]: 0.29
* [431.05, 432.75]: -0.14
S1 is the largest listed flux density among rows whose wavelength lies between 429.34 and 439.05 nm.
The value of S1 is 15.14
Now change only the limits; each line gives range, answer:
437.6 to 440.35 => 11.97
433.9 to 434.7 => 11.52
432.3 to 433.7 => 13.09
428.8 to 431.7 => 12.75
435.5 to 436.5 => 14.83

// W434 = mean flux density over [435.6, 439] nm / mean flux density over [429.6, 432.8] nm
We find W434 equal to 1.25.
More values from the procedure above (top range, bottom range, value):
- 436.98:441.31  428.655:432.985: 1.19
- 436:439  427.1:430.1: 1.27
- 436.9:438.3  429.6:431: 1.58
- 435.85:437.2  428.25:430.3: 1.50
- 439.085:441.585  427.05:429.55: 1.19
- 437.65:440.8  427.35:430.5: 1.18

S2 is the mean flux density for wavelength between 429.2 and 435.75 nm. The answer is 10.2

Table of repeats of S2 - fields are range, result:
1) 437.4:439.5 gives 10.8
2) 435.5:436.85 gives 12.5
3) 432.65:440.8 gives 11.5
